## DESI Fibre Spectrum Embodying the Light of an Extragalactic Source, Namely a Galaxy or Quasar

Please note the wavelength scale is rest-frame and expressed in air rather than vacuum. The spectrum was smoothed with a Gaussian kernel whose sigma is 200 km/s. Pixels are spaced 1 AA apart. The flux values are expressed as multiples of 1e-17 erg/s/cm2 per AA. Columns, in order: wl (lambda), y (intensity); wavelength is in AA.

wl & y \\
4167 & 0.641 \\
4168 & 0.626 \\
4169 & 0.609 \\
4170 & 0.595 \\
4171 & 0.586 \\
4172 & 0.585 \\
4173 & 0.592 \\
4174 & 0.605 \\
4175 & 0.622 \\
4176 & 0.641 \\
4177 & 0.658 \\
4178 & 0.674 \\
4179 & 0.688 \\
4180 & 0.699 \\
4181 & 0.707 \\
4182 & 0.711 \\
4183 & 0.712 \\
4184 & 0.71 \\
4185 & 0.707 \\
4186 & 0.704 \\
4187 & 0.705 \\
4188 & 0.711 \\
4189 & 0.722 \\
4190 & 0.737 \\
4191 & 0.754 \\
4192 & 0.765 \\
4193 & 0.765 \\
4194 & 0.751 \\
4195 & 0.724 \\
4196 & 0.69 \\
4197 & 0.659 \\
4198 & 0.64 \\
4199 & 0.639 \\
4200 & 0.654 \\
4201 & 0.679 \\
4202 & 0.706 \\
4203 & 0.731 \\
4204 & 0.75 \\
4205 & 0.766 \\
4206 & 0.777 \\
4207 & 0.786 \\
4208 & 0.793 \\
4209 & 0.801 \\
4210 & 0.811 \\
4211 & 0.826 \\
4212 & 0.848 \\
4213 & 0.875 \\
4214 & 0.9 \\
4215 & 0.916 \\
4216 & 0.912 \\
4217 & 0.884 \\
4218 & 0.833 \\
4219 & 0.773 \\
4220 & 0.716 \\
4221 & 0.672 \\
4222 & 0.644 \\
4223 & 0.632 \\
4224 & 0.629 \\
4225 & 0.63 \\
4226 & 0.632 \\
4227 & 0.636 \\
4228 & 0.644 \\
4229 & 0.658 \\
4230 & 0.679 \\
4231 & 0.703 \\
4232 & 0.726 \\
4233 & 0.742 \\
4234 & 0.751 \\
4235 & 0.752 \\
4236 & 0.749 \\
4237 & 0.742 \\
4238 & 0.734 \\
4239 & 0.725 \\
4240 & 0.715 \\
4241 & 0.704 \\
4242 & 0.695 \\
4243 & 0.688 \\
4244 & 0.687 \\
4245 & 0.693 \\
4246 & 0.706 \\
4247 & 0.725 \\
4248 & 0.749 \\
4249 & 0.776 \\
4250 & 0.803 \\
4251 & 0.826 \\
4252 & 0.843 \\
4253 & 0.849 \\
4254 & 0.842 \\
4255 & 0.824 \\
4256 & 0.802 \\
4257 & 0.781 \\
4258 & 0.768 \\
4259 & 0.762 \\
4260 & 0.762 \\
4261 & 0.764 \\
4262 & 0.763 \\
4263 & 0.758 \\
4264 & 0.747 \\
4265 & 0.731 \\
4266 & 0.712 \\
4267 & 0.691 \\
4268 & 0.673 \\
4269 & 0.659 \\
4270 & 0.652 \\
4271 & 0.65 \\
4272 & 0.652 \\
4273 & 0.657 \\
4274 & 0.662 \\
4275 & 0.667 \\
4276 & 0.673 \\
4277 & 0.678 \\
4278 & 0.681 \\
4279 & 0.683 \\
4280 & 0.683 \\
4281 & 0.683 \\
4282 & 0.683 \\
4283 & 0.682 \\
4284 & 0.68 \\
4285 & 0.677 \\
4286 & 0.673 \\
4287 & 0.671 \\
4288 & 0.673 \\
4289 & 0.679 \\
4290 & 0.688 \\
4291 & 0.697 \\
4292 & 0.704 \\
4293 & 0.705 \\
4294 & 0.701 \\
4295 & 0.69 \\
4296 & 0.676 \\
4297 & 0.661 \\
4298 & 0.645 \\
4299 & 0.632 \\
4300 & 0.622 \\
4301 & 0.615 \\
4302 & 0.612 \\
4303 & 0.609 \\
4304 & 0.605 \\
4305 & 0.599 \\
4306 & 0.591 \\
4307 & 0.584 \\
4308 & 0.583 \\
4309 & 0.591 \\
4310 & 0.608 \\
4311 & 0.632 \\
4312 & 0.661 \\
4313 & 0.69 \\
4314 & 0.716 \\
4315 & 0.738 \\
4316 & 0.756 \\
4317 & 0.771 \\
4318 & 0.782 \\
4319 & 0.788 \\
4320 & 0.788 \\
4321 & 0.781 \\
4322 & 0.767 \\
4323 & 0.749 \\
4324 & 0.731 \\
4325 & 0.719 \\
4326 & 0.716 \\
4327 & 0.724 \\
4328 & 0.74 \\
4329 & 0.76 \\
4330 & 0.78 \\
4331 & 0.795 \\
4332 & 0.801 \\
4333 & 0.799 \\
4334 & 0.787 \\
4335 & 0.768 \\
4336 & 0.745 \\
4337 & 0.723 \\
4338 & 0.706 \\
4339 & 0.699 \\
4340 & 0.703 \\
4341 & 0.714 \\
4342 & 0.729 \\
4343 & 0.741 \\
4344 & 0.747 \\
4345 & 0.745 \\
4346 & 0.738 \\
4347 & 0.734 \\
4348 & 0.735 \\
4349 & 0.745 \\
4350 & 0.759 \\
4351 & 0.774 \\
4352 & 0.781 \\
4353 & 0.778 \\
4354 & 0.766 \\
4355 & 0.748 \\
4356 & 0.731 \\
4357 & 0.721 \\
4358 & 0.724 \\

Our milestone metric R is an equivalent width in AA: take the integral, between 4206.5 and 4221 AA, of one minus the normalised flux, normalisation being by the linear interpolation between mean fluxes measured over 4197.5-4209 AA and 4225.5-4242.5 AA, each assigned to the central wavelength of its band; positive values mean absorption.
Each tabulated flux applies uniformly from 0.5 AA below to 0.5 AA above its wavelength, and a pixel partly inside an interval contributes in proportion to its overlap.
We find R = -2.24 AA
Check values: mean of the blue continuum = 0.724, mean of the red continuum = 0.705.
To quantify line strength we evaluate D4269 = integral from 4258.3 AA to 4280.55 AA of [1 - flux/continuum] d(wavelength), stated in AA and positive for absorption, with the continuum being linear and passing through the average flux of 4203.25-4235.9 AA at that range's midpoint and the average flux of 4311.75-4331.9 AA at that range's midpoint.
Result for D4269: 1.6 AA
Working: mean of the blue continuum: 0.753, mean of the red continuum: 0.75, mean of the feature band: 0.699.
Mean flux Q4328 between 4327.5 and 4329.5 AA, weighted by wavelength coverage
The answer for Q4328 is 0.75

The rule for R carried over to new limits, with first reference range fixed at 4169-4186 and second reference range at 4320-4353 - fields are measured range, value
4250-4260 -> -1.5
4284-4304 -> 1.7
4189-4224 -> -4.4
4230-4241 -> -0.6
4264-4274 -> 0.4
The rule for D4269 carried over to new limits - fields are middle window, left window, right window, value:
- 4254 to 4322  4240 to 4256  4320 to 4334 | 6.3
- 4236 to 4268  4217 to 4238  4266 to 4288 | -3.0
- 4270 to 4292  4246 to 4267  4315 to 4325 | 2.7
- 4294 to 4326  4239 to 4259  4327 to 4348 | 3.1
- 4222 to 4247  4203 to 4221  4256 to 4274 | 2.6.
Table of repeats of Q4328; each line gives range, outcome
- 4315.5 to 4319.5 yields 0.774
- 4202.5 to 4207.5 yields 0.762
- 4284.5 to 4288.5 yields 0.673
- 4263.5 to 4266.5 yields 0.73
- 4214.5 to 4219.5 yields 0.864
